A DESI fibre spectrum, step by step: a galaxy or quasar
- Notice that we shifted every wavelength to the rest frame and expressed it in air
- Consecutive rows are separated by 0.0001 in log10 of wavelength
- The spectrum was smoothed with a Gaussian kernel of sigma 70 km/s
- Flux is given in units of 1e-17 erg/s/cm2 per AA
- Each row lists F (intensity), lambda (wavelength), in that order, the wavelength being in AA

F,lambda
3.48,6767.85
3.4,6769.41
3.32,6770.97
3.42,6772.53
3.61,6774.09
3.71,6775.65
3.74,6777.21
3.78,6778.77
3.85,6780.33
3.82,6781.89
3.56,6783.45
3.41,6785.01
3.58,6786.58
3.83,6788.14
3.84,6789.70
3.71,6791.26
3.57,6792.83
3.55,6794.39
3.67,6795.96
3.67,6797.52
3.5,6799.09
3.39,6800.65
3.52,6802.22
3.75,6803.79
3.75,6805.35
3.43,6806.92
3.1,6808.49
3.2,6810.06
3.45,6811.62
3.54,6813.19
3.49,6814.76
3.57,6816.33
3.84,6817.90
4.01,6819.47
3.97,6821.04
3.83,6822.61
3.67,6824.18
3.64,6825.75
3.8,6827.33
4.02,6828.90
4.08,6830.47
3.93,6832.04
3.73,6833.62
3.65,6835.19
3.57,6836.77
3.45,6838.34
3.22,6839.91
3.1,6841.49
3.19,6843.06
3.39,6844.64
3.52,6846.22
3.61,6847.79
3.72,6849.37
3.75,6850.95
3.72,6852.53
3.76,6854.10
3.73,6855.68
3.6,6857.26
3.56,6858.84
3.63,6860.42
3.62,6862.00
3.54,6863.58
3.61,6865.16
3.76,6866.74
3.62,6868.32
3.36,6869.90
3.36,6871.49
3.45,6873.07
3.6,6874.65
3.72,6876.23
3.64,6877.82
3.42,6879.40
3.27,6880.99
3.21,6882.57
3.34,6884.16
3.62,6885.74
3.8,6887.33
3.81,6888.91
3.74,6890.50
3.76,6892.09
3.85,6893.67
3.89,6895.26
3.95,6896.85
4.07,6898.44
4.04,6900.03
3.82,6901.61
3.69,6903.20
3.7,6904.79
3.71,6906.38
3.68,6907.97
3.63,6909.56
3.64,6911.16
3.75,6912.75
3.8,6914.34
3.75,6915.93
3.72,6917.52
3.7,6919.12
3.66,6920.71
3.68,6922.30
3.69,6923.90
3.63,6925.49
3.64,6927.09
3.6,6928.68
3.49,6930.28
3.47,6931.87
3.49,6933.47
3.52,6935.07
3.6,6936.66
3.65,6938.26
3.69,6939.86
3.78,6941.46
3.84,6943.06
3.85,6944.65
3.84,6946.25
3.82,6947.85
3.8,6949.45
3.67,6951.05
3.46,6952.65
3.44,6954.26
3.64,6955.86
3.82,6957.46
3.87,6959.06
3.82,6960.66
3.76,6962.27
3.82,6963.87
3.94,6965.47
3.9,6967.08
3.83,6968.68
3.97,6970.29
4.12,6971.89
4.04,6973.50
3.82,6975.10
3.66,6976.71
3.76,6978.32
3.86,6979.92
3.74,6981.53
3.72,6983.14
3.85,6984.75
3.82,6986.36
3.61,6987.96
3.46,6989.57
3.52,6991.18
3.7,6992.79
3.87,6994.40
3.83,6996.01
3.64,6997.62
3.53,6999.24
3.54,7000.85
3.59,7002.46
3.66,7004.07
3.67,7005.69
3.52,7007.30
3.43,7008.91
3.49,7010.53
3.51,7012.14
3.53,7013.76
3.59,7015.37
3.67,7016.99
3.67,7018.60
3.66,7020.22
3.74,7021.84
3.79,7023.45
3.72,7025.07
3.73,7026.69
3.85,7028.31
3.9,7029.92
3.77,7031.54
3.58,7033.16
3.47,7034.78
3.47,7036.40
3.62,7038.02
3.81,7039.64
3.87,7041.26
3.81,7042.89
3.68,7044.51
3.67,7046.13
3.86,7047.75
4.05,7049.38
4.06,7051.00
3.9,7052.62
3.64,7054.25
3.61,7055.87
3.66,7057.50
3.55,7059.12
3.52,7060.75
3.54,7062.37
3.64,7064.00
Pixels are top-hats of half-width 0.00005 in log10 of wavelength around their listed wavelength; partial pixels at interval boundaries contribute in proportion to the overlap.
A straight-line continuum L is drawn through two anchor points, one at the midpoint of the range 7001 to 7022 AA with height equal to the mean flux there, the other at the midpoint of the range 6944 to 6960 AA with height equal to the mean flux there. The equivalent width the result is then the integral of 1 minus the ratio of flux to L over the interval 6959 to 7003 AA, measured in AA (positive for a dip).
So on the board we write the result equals -1.4 AA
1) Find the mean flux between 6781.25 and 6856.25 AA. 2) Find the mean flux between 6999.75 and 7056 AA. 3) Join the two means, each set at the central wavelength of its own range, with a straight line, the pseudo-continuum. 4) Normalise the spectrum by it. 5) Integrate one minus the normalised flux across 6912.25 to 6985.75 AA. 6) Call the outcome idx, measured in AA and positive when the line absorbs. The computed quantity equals -1.5 AA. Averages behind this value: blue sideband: 3.62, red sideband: 3.69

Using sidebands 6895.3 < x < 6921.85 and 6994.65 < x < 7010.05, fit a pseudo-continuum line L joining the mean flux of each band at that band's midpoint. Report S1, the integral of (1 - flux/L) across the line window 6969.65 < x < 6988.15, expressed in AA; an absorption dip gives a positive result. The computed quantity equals -0.96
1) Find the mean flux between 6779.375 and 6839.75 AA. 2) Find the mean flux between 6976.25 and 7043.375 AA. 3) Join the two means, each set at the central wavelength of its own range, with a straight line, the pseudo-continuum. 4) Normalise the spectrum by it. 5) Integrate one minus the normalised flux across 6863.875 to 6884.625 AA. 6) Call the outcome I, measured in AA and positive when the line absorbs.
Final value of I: 0.9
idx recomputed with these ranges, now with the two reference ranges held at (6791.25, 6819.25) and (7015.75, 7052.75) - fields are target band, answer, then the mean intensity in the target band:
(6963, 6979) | -0.8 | 3.89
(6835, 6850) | 0.6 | 3.43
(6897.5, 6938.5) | -0.5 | 3.69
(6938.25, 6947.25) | -0.3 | 3.79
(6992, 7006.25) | 0.2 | 3.67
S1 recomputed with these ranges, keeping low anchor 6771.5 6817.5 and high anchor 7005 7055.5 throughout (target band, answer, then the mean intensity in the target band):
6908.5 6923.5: -0.2 AA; 3.7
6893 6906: -0.8 AA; 3.87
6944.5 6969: -0.7 AA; 3.76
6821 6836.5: -0.9 AA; 3.82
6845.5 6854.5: -0.2 AA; 3.68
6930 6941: 0.3 AA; 3.57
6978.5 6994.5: -0.1 AA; 3.71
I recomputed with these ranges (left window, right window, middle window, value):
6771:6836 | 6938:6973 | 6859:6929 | 1.4 AA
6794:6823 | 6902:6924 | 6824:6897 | 0.6 AA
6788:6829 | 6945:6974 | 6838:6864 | 1.0 AA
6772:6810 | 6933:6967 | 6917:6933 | 0.4 AA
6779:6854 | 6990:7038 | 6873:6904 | -0.5 AA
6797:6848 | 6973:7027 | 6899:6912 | -0.4 AA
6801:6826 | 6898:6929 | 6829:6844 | 0.3 AA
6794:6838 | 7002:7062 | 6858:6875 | 0.5 AA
